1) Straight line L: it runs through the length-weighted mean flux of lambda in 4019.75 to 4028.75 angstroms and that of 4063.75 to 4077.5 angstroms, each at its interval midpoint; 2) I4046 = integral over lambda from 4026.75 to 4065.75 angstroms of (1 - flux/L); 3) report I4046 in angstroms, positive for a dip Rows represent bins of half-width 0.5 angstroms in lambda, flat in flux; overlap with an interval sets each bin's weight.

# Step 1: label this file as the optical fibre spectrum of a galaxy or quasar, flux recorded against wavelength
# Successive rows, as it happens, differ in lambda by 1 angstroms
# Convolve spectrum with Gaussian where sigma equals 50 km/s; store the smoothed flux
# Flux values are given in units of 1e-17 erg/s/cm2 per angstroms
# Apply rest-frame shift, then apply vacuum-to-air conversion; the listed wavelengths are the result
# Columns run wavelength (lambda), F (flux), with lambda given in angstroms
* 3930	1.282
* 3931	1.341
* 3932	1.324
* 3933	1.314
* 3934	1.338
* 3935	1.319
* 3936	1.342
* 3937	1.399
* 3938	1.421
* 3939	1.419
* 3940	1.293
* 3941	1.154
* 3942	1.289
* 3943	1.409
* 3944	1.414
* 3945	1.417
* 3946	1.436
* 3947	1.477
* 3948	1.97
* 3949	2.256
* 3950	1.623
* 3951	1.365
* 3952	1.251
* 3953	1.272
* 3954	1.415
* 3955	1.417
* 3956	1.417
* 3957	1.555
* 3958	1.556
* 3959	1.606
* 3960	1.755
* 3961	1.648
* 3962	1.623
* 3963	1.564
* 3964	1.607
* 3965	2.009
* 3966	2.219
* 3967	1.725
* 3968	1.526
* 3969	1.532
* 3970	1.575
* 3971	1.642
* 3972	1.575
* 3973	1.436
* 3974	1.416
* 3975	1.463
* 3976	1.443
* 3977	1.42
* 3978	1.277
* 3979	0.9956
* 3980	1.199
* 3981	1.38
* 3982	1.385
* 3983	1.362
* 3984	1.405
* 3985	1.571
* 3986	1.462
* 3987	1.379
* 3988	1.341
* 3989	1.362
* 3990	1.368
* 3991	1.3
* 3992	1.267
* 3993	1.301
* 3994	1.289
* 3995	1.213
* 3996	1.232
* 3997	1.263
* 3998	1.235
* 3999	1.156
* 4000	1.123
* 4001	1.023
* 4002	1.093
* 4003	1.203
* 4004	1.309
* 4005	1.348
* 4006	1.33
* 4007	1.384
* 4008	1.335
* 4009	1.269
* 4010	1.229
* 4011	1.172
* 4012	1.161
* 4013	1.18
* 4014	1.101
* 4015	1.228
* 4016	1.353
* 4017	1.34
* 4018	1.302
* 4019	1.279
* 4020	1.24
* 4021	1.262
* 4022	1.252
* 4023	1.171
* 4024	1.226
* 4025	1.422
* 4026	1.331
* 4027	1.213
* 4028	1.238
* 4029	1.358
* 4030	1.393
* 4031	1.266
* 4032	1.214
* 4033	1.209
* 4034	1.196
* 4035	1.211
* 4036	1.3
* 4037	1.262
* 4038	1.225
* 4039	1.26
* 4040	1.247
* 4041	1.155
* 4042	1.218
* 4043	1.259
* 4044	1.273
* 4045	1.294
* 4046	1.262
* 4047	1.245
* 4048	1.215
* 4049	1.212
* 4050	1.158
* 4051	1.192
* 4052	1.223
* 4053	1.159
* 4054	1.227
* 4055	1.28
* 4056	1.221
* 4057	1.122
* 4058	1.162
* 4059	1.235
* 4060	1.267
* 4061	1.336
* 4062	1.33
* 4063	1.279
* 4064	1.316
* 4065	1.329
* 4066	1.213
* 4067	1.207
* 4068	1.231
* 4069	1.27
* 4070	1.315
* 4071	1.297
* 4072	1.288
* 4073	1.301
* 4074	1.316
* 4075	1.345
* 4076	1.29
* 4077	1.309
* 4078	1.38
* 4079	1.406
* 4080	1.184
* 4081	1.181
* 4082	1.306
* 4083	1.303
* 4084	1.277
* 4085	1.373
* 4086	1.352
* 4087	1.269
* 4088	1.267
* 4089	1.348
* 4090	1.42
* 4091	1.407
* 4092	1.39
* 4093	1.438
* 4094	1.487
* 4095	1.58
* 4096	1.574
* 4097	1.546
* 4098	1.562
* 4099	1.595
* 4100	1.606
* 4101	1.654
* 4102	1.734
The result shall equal 0.9 angstroms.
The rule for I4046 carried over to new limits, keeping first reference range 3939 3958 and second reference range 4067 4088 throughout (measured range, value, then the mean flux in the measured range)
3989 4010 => 2.2 angstroms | 1.25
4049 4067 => 1.2 angstroms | 1.24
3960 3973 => -2.1 angstroms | 1.68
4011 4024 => 1.3 angstroms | 1.24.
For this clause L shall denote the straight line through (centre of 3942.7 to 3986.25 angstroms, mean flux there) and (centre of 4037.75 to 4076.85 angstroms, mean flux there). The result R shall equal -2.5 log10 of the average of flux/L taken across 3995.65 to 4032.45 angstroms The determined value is 0.11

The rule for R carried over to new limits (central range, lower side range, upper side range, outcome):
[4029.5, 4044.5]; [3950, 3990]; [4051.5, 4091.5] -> 0.09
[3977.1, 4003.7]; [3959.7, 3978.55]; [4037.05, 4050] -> 0.17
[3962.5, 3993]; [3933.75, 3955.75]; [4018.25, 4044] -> -0.07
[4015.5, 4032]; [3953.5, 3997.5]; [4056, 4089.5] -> 0.07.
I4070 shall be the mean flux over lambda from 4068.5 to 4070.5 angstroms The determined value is 1.29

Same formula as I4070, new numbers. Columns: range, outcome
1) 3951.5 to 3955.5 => 1.34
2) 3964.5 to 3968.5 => 1.87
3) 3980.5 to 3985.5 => 1.42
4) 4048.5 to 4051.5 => 1.19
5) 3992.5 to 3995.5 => 1.27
